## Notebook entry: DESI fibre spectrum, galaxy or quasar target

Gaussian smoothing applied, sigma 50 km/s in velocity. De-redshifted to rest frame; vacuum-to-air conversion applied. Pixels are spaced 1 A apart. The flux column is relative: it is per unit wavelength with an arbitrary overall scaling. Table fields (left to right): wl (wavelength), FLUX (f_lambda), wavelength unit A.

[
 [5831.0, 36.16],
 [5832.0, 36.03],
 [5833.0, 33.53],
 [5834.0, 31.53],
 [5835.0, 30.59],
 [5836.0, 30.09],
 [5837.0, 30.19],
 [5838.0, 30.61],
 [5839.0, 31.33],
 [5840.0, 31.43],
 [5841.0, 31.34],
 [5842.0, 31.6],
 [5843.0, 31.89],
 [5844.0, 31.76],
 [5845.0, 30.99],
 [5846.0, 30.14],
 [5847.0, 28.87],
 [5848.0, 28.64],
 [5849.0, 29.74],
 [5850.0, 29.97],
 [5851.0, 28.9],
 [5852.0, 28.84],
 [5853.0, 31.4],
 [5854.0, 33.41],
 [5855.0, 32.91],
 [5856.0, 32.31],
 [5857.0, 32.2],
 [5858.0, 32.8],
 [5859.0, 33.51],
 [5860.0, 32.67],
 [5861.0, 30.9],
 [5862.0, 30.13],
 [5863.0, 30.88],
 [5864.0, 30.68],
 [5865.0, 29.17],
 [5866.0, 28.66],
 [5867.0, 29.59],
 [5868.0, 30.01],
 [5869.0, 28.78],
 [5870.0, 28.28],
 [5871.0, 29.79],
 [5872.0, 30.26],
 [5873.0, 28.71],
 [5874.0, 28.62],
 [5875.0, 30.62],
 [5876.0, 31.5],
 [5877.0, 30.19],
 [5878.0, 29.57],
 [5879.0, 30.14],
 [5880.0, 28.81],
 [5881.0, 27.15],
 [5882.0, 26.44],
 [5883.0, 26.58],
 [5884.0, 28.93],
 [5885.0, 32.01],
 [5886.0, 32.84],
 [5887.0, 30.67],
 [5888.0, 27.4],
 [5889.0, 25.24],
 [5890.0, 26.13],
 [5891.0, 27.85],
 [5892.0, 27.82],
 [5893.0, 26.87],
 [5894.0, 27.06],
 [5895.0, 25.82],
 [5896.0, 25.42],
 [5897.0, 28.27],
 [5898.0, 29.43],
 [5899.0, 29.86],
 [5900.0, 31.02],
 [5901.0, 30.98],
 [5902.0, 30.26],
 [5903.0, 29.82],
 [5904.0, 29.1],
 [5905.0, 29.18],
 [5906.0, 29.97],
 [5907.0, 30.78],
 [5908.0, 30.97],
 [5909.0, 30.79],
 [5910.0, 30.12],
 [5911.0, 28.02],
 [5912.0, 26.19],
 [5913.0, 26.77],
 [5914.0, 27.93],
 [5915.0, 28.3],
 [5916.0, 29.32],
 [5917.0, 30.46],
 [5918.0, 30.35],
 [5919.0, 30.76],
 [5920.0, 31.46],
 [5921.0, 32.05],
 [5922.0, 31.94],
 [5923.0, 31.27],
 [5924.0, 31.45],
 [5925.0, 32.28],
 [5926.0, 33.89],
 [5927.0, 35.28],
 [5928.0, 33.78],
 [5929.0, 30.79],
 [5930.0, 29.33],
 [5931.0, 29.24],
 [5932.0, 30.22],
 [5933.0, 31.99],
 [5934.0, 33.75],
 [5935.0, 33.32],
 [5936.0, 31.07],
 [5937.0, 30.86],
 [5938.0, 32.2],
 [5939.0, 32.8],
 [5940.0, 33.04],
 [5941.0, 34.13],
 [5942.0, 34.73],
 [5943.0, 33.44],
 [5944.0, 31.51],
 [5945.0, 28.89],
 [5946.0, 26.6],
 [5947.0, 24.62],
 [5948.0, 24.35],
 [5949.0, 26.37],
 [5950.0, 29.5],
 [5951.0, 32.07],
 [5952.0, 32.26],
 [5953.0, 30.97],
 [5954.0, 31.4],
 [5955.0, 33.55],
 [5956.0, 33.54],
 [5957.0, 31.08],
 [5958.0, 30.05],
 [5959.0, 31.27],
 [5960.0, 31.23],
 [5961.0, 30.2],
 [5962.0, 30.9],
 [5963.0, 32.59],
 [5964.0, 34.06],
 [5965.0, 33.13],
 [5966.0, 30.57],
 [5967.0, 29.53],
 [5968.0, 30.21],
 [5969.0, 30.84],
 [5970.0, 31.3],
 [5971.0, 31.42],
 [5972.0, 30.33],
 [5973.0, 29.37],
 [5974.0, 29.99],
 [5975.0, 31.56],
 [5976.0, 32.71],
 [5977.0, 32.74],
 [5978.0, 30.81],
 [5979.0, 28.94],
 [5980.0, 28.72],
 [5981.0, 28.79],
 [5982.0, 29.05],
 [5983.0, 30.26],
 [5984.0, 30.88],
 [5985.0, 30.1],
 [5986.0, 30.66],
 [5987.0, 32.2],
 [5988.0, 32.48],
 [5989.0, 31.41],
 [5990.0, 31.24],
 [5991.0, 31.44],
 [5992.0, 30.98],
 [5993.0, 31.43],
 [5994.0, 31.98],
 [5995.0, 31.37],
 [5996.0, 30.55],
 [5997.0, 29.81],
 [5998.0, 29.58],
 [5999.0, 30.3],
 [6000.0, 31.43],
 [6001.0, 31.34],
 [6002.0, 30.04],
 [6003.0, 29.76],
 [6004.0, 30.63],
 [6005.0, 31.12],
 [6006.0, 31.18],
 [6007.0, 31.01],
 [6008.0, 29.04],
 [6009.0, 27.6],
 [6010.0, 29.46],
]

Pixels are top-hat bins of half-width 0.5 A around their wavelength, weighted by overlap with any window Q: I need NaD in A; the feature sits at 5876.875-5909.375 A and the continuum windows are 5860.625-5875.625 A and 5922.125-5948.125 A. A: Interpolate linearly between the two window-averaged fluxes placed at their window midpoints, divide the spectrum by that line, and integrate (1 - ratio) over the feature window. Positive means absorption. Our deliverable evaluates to 1.58 A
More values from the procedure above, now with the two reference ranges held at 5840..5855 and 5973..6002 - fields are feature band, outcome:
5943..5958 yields 0.4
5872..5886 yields 0.6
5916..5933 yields -0.4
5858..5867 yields -0.1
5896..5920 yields 1.0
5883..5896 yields 1.1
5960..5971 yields -0.2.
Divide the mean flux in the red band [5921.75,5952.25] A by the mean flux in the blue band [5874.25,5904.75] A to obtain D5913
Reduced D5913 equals 1.1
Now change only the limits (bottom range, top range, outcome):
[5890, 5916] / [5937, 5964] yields 1.08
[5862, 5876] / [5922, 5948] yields 1.06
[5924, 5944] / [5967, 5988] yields 0.94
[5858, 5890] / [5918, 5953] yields 1.05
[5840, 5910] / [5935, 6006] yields 1.04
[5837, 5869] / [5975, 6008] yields 1.00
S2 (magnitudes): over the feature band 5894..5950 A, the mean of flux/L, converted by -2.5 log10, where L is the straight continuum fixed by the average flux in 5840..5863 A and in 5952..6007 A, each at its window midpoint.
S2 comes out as 0.028 mag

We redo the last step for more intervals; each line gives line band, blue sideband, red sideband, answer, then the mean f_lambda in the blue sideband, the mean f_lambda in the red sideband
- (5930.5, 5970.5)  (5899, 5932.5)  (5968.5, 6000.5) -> -0.02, 30.4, 30.8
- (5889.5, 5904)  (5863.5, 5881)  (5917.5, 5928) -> 0.09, 29.5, 32.2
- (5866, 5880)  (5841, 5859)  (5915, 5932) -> 0.05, 31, 31.3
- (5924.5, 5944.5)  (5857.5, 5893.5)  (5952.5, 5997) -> -0.07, 29.5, 31.1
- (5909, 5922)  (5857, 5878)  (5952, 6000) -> 0.04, 30.3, 31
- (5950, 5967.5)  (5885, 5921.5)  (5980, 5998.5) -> -0.05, 29.1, 30.7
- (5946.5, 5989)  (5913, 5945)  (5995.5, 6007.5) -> 0.01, 31.6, 30.6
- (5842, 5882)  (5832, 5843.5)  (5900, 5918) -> 0.02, 31.5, 29.4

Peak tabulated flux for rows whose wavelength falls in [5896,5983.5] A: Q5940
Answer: 35.28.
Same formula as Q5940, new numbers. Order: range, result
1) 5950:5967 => 34.06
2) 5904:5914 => 30.97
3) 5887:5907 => 31.02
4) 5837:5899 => 33.51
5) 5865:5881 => 31.5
